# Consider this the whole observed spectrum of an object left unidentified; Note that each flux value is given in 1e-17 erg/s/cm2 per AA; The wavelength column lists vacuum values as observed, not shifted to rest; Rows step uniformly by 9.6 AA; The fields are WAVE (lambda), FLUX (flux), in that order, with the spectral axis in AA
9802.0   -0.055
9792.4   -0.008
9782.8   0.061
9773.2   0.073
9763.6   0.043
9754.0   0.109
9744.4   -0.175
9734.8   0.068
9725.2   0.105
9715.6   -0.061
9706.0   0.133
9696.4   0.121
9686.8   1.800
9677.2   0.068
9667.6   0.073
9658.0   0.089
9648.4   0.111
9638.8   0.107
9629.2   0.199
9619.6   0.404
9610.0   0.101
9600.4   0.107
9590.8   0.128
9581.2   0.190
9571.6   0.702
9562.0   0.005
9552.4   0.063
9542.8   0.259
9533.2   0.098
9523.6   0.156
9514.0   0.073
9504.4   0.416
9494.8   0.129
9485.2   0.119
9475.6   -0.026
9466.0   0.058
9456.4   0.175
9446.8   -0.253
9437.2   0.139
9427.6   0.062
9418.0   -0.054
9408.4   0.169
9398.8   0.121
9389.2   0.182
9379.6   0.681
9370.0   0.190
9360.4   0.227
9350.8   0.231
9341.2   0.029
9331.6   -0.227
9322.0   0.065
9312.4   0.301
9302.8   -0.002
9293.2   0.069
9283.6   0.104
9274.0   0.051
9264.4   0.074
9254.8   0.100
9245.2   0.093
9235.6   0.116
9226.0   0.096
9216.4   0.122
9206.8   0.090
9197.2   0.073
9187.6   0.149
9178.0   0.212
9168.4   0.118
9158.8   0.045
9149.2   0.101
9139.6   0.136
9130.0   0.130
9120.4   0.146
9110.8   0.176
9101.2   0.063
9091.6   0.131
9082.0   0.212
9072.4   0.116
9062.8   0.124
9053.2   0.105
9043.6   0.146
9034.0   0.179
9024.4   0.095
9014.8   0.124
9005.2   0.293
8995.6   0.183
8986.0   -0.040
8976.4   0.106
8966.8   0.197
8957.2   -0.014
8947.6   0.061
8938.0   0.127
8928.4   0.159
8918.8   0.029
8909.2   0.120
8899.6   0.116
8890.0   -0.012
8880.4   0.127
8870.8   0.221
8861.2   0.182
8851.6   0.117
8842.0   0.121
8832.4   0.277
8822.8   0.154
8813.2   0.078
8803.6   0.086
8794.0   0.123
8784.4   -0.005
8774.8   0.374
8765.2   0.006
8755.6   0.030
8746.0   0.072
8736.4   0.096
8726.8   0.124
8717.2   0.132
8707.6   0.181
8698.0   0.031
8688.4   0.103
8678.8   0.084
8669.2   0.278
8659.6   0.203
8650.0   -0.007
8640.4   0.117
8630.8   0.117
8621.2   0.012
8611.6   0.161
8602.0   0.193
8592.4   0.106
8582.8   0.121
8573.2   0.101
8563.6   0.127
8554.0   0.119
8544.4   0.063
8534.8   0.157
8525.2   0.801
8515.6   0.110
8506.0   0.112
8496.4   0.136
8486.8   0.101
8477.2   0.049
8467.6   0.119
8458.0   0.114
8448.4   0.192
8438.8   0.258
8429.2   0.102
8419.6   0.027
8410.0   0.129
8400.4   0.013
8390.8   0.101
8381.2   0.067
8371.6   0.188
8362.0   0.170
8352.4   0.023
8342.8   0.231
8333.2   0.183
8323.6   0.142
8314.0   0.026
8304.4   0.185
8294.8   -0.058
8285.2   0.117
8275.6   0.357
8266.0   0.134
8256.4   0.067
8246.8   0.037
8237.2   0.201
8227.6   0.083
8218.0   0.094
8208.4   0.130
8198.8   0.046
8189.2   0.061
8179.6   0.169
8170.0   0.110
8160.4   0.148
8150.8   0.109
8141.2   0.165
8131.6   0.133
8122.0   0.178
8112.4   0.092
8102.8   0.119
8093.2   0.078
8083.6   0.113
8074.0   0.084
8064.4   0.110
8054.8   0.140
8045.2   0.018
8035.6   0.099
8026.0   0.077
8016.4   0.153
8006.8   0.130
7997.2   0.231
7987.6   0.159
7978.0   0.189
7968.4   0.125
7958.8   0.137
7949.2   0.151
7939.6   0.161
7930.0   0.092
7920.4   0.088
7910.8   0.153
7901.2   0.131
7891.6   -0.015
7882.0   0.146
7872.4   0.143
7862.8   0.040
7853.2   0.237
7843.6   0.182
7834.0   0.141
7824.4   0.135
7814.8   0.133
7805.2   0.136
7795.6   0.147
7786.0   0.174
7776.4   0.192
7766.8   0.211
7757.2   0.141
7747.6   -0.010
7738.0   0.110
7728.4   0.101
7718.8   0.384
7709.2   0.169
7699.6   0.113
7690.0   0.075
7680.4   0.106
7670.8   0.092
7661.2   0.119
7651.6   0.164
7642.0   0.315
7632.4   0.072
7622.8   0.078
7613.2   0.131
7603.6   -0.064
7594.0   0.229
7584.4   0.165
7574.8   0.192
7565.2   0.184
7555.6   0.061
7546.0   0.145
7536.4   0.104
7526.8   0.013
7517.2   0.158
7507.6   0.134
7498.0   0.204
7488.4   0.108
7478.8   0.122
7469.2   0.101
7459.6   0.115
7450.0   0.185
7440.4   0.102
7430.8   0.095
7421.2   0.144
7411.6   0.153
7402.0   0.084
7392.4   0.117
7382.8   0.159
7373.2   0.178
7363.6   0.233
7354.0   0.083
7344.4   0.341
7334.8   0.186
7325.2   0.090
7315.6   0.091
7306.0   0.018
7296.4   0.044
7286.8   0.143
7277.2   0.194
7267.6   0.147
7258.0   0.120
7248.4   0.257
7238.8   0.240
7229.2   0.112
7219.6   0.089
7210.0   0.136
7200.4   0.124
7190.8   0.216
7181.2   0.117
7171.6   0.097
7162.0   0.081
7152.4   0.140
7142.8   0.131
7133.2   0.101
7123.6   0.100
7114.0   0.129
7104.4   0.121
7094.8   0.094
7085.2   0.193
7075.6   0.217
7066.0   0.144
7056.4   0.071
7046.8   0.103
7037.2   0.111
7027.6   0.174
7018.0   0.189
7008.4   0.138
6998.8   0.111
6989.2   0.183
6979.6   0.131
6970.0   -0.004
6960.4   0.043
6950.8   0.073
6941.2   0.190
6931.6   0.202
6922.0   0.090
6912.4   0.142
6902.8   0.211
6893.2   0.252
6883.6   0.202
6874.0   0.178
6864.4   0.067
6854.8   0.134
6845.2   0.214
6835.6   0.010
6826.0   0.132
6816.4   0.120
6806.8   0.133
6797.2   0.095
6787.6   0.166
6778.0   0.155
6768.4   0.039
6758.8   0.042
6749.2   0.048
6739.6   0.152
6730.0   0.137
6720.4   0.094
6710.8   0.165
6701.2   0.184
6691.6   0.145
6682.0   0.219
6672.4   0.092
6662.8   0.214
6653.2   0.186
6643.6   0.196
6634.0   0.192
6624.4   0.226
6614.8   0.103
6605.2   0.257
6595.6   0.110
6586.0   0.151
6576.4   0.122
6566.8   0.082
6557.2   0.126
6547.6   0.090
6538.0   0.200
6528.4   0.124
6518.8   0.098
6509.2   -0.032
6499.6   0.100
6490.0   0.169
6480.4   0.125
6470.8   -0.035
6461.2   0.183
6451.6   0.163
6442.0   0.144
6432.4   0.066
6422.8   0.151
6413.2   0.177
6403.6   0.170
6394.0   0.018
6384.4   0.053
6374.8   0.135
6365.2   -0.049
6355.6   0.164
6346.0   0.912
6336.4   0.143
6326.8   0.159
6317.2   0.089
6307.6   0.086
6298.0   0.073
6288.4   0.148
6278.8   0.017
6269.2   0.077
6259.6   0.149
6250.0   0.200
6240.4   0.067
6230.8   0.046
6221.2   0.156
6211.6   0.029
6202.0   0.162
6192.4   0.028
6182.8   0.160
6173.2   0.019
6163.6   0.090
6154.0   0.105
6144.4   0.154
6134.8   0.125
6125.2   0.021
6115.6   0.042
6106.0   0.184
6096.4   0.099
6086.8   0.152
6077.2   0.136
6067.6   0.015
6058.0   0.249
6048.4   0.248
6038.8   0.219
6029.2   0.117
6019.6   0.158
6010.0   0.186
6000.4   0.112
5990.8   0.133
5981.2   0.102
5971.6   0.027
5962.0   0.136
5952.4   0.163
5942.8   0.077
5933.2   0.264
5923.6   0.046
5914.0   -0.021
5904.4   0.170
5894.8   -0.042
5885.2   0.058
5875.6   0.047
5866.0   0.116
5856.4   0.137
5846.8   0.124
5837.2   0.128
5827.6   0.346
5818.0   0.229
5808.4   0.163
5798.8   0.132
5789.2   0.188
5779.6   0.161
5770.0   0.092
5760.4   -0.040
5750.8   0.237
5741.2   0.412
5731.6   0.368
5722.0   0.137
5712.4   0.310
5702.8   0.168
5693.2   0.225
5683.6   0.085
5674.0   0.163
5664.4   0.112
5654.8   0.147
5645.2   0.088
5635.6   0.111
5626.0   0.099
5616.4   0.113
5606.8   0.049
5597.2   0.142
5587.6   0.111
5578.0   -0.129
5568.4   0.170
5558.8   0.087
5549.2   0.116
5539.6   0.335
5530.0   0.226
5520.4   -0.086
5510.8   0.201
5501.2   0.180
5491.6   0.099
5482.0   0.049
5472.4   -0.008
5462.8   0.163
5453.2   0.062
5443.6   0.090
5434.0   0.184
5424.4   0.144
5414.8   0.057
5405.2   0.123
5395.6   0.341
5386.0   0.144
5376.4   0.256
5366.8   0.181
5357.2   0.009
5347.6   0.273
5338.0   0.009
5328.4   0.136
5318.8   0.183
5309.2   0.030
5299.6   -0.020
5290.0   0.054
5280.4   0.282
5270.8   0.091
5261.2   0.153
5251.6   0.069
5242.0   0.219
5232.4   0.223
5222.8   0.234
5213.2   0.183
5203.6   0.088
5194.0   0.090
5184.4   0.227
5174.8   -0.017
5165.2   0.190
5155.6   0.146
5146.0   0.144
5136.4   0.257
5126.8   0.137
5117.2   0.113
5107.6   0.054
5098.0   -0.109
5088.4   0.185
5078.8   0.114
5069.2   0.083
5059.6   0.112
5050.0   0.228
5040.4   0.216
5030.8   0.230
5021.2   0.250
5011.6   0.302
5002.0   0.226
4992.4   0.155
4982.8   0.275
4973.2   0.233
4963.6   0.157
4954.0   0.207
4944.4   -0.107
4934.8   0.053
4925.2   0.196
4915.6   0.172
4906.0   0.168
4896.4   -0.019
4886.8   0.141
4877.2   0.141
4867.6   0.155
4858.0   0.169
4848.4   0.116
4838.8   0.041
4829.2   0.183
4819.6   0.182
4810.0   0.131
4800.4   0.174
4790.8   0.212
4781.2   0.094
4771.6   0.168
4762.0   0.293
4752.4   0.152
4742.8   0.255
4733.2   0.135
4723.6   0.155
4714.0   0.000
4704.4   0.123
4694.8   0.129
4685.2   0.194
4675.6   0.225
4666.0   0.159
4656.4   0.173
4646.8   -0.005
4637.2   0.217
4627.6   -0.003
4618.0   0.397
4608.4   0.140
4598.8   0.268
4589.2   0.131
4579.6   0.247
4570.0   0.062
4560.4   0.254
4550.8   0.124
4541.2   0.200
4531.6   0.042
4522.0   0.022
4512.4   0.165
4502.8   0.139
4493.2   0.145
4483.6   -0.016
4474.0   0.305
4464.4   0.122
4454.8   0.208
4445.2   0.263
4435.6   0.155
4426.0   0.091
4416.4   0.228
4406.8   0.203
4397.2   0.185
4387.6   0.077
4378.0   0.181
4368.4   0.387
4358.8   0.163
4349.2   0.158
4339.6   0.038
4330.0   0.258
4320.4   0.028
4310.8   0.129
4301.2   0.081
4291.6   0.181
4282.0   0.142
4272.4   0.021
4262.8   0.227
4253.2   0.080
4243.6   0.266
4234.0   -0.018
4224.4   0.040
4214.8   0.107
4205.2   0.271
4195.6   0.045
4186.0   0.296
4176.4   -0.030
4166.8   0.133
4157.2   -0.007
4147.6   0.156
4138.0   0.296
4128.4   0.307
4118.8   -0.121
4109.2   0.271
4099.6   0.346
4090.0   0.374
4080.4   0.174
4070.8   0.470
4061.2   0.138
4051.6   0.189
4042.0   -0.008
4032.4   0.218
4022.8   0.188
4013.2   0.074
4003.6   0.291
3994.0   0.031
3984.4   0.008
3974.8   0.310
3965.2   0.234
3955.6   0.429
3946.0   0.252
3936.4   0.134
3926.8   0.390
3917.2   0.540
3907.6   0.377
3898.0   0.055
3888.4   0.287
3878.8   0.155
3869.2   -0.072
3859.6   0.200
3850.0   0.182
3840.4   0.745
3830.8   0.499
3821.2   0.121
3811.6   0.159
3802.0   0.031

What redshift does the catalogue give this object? 0.702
